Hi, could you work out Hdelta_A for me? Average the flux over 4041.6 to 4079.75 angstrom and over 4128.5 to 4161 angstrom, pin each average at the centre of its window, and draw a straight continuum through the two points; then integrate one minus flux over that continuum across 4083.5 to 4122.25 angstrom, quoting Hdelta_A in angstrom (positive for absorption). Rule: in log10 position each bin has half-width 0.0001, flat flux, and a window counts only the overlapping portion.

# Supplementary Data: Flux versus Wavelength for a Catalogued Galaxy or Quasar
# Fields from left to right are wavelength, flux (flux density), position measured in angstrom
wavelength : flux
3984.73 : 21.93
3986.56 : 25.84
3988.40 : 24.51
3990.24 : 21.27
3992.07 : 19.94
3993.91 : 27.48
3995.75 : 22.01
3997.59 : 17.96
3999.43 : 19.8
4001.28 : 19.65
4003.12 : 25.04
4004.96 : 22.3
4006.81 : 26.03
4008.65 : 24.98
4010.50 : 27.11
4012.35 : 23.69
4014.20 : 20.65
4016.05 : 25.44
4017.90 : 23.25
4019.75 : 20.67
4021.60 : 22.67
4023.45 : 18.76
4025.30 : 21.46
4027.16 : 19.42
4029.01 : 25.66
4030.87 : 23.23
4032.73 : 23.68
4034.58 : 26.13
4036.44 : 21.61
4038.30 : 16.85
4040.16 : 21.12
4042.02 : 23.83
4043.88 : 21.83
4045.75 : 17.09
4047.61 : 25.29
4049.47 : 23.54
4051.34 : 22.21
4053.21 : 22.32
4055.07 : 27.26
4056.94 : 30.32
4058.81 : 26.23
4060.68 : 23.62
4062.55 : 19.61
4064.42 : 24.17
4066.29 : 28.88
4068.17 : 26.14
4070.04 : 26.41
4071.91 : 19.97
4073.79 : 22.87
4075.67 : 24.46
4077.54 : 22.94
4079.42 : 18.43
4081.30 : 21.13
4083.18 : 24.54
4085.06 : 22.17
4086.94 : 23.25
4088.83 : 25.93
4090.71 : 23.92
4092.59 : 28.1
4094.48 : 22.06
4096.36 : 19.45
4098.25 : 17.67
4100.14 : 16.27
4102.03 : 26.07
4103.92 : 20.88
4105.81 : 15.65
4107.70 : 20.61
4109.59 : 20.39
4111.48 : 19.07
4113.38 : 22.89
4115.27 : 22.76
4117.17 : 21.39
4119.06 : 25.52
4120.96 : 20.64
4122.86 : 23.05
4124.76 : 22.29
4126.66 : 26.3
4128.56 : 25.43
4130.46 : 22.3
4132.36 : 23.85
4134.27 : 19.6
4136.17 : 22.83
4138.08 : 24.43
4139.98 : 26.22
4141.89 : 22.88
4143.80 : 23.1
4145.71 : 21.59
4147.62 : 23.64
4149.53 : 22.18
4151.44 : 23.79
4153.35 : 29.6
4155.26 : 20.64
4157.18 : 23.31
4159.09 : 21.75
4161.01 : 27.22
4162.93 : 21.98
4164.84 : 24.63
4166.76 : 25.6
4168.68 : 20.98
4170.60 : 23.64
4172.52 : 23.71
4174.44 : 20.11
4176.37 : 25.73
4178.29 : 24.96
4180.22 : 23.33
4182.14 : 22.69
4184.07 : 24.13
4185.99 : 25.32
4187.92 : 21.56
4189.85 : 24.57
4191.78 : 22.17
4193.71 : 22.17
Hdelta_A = 3.0 angstrom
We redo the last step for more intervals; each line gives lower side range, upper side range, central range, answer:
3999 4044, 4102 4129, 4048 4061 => -1.6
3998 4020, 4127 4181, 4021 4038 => 0.7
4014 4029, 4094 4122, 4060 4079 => -2.3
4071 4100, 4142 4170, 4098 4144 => 1.6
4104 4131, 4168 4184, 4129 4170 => -1.4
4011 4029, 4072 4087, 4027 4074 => -2.8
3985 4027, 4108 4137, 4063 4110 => 0.2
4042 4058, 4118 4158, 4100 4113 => 1.9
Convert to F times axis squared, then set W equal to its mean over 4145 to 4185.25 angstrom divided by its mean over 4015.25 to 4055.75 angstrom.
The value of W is 1.1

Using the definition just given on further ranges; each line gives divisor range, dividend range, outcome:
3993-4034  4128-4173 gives 1.10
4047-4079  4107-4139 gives 0.95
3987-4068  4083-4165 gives 1.03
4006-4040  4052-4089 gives 1.08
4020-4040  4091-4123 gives 1.01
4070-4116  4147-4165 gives 1.13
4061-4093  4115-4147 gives 1.01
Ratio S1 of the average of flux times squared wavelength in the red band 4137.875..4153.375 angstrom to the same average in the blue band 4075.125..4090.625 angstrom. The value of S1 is 1.07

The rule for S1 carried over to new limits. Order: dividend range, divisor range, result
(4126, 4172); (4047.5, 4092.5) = 1.02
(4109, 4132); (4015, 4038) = 1.06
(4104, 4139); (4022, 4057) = 1.02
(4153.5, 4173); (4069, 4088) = 1.09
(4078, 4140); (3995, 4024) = 1.04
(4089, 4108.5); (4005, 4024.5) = 0.95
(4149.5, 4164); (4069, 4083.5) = 1.10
